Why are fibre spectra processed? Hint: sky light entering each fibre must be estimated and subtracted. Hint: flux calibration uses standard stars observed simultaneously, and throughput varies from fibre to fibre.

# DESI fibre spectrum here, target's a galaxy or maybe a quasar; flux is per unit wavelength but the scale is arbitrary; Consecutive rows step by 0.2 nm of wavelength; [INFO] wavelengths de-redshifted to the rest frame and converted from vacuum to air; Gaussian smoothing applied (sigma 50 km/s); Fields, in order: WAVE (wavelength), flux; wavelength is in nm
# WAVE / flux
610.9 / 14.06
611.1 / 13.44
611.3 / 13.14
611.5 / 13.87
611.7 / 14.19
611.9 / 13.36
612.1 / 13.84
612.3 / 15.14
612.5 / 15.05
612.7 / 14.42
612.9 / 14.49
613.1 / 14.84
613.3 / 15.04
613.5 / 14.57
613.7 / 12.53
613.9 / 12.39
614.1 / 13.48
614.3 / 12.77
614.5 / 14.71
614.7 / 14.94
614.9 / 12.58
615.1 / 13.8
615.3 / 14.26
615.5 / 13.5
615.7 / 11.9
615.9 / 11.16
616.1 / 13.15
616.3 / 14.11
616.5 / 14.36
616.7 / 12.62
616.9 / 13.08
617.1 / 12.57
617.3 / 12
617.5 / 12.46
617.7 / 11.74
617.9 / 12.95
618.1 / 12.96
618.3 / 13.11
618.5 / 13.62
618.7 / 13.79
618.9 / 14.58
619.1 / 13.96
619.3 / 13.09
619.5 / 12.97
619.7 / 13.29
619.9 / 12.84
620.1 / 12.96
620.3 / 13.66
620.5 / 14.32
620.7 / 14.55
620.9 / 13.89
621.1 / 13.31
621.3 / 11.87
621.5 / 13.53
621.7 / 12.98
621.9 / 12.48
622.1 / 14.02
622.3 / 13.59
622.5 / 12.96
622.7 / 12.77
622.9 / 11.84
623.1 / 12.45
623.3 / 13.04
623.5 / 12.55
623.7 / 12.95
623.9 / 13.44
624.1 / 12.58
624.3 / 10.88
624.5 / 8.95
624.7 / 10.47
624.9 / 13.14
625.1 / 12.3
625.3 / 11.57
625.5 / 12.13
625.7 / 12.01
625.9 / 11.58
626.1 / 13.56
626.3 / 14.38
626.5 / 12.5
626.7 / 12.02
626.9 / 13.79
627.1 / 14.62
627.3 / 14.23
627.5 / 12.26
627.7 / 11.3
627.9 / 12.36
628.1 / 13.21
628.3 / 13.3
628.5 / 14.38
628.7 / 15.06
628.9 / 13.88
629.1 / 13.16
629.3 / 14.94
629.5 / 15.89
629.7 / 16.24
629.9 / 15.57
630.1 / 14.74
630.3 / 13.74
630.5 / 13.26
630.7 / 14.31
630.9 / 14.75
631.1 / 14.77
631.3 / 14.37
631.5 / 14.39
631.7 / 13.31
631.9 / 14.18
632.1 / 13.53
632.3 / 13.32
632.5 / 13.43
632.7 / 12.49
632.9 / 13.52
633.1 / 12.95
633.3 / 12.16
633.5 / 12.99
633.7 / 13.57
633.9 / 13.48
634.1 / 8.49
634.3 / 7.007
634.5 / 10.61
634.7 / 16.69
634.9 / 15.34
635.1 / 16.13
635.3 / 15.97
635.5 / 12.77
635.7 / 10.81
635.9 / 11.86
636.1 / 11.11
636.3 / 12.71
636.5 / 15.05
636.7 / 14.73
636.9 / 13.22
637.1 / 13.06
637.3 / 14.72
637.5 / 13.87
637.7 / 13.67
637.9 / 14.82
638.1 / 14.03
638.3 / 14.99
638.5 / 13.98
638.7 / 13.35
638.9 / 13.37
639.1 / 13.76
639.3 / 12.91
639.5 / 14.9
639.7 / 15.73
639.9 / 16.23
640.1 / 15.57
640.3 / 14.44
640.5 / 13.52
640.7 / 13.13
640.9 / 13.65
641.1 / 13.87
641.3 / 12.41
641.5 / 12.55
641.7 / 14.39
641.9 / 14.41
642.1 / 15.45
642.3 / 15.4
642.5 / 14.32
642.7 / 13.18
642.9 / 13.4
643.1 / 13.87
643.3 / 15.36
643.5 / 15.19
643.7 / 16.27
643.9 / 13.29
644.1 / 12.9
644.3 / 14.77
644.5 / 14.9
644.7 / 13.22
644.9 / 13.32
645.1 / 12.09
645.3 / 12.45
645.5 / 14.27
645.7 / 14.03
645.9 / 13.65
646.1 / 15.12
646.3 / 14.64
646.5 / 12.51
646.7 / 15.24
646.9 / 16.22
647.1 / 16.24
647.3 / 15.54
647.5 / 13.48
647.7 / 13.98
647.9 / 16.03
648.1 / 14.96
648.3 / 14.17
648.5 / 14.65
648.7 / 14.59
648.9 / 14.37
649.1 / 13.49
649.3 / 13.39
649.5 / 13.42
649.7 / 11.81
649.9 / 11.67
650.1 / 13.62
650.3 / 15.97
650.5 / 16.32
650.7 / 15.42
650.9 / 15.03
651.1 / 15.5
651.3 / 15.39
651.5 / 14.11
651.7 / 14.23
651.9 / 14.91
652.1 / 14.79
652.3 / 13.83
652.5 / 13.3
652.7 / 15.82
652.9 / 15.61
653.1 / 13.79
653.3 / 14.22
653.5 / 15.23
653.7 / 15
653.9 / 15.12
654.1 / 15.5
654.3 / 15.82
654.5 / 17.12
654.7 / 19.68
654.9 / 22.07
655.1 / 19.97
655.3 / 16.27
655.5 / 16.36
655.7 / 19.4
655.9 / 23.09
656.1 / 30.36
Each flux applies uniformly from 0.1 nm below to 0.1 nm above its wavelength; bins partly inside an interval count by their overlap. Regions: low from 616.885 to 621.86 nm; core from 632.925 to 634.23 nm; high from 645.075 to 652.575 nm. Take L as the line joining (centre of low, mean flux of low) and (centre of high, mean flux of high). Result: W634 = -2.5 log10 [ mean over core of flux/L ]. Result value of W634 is 0.13 mag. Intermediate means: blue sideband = 13.2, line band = 12.2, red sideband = 14.4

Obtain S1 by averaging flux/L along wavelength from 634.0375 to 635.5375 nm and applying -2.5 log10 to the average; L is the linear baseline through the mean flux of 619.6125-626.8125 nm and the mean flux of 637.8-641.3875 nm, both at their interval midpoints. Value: 0.061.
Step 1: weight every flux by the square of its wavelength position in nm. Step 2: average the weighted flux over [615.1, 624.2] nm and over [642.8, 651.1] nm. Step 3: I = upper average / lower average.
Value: 1.19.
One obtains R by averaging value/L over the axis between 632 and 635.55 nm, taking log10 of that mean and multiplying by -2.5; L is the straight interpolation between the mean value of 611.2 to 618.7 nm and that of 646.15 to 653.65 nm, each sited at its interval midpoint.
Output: 0.08 mag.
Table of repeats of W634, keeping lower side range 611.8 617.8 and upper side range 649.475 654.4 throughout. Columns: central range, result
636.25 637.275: 0.023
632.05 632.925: 0.065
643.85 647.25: 0.027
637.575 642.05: 0.013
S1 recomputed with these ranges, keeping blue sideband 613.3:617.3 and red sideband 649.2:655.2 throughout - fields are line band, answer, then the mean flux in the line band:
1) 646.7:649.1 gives 0.010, 14.9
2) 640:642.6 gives 0.045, 14.1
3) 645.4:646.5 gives 0.056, 14.2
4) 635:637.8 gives 0.068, 13.5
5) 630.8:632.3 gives 0.002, 14.1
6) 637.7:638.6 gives 0.011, 14.4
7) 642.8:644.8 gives 0.037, 14.3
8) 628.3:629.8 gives -0.050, 14.7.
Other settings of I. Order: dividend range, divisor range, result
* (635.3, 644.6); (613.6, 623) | 1.14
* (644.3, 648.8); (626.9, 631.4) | 1.07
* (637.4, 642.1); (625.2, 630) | 1.08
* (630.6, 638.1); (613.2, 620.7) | 1.06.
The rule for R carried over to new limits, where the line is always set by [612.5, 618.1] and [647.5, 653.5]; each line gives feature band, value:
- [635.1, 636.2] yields 0.09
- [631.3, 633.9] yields 0.04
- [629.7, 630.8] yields -0.05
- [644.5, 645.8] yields 0.07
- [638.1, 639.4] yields 0.03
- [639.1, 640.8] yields -0.03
